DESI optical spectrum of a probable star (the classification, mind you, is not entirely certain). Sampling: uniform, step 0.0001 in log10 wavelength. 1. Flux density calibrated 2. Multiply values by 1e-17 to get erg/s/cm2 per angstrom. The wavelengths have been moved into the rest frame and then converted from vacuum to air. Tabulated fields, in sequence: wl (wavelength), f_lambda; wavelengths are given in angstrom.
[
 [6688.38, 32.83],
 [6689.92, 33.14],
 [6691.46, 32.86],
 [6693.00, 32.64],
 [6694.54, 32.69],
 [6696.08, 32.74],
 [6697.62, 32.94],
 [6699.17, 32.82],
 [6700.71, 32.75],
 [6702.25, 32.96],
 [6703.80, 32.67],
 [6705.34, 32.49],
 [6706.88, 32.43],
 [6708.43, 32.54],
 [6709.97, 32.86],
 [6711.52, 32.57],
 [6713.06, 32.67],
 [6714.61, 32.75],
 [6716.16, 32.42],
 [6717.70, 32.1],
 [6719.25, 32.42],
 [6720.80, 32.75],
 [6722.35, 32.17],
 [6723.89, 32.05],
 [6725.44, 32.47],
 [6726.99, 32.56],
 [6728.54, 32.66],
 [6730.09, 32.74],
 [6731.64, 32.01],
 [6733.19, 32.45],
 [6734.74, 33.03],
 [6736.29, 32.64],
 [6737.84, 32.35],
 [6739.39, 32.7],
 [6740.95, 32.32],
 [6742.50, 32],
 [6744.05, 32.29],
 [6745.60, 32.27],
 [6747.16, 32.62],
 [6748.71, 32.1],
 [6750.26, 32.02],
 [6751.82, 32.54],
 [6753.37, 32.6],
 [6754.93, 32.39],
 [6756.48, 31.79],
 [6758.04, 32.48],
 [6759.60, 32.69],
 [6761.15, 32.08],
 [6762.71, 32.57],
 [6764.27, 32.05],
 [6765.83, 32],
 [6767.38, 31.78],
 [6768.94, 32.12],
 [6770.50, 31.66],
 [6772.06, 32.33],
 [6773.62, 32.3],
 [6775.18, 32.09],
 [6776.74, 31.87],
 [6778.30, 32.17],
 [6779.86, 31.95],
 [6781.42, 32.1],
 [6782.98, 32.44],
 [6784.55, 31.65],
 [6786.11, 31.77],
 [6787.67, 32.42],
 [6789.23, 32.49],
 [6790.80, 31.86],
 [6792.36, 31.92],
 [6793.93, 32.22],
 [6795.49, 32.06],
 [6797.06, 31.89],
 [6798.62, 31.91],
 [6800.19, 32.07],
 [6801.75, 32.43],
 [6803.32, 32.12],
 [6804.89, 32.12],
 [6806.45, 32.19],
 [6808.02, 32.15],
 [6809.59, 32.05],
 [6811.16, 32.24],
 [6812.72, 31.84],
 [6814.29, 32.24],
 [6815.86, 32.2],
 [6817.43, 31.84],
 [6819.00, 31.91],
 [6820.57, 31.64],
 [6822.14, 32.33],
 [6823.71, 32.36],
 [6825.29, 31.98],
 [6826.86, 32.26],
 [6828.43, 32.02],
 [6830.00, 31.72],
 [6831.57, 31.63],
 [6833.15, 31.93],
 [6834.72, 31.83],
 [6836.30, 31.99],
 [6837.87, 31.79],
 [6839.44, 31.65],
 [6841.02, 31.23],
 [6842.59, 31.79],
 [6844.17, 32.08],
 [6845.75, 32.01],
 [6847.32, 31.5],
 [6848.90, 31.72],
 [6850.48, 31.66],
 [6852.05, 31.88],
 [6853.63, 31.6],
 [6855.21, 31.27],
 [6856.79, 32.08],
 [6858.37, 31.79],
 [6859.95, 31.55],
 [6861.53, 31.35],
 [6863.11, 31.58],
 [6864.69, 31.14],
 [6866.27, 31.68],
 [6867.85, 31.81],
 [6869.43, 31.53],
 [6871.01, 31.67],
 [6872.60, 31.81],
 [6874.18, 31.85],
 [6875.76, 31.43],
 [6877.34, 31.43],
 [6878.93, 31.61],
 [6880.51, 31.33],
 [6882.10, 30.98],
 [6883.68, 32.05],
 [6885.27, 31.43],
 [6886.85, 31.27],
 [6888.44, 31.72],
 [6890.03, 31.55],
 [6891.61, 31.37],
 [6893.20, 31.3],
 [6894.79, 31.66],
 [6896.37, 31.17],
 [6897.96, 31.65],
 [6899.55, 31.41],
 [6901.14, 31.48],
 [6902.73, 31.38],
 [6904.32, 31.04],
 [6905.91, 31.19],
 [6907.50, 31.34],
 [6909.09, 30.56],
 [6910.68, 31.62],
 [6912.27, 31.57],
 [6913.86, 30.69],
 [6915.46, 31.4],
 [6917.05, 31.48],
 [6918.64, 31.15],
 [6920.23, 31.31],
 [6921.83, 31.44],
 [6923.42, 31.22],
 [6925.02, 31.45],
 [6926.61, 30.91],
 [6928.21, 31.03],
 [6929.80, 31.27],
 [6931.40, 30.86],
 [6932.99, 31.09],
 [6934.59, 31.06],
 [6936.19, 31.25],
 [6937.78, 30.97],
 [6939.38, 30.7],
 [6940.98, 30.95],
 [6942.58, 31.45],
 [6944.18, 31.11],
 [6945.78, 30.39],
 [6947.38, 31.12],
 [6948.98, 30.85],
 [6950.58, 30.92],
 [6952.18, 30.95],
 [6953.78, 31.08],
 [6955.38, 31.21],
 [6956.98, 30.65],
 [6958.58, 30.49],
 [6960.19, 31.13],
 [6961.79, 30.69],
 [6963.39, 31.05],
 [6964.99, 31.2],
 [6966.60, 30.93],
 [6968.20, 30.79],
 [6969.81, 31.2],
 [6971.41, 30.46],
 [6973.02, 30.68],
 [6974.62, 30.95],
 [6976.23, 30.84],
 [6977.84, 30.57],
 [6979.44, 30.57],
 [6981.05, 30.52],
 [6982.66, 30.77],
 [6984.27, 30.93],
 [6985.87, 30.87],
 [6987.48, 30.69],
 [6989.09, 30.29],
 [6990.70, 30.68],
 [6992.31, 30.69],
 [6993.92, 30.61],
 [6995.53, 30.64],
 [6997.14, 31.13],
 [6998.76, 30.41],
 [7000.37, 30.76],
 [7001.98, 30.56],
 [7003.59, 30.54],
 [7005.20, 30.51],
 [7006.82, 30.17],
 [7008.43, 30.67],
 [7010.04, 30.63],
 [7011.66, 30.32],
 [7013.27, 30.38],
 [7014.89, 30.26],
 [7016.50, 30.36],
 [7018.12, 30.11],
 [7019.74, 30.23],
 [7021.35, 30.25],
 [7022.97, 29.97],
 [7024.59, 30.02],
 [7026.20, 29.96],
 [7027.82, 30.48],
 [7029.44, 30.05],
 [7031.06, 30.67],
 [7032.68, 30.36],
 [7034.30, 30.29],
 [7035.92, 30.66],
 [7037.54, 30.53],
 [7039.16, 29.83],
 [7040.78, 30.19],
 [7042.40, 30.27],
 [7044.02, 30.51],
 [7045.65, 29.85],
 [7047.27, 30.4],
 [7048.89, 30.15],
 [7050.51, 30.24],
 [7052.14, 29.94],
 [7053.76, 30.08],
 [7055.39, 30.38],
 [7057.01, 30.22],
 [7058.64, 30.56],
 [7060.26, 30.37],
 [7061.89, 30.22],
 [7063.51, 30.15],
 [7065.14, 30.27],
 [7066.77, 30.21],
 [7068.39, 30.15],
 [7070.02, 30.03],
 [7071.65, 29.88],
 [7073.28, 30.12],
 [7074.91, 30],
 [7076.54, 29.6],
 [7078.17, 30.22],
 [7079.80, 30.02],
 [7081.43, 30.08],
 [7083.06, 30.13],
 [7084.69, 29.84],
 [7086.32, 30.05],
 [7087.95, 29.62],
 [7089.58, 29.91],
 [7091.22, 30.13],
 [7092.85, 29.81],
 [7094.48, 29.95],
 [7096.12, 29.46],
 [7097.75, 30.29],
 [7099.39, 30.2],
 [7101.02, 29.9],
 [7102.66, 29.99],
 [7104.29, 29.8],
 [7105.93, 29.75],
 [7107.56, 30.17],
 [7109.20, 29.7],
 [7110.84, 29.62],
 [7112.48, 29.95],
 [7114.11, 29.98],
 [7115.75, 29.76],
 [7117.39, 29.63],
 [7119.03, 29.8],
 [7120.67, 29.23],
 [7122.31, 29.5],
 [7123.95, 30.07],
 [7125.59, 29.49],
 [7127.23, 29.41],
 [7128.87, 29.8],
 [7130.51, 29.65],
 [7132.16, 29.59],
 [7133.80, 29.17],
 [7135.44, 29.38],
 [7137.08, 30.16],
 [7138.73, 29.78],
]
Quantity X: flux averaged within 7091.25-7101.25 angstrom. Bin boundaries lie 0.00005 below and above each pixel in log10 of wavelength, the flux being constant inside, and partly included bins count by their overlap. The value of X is 30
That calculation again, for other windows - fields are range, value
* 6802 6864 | 31.9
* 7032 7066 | 30.3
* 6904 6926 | 31.3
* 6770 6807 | 32.1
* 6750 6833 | 32.1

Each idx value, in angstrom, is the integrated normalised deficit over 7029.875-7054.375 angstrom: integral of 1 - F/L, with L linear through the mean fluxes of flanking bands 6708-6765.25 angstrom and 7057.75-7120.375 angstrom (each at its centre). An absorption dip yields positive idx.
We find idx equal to 0.03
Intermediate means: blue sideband 32.4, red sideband 30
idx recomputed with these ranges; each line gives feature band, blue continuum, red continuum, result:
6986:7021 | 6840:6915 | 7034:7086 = 0.1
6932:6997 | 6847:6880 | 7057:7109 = 0.1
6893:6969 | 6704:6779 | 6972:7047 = -0.2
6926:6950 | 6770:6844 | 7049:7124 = 0.0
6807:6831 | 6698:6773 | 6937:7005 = -0.2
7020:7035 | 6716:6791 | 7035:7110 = 0.1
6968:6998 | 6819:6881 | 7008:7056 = -0.1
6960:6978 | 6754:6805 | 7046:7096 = 0.0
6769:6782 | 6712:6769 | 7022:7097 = 0.0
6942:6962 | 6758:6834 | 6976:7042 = 0.0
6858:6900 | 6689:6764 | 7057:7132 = -0.1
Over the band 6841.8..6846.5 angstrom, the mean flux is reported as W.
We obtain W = 31.9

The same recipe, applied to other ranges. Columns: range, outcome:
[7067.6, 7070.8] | 30.1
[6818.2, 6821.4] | 31.8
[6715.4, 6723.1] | 32.4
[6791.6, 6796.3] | 32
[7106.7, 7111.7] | 29.8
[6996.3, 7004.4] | 30.7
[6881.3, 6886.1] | 31.5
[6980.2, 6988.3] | 30.8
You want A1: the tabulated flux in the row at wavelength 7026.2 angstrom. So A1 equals 29.96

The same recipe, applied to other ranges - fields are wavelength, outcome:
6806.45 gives 32.19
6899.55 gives 31.41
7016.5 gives 30.36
